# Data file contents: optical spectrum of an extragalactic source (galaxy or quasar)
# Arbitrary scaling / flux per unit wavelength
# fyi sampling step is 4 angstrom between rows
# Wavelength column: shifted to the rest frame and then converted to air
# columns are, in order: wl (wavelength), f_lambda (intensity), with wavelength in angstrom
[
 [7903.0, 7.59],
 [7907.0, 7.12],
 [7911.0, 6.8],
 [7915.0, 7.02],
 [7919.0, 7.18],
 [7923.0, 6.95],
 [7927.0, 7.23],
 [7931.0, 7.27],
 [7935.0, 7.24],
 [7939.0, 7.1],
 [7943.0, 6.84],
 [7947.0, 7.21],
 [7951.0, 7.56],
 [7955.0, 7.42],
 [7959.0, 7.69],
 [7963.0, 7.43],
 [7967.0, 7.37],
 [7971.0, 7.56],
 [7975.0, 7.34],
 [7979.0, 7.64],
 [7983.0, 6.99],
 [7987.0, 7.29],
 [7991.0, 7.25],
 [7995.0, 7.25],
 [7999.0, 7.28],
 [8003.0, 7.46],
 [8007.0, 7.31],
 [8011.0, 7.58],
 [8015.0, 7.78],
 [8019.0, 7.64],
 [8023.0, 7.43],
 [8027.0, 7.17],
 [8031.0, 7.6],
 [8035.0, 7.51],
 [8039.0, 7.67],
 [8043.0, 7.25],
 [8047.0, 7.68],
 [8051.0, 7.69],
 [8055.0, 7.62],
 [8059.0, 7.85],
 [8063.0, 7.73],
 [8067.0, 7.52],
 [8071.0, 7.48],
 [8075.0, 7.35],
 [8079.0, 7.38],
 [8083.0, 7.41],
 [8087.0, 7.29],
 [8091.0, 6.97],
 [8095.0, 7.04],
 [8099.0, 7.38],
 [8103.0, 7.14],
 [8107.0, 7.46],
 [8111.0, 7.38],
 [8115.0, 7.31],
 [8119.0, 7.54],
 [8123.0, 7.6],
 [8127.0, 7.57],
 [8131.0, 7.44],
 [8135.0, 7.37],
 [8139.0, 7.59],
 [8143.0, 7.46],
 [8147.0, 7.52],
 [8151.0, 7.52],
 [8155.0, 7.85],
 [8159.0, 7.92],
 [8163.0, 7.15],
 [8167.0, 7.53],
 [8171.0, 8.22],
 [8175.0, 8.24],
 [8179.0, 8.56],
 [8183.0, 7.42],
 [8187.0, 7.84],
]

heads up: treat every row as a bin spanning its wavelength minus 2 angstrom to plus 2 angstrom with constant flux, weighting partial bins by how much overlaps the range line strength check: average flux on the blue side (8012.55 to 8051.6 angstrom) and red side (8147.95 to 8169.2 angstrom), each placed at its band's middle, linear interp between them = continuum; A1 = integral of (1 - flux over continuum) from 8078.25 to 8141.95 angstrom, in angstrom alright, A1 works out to 1.7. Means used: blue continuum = 7.54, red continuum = 7.6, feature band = 7.37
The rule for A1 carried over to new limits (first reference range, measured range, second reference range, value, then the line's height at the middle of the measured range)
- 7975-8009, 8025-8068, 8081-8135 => -1.4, 7.33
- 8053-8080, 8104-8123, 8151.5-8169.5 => 0.4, 7.59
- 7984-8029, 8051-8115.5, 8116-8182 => 1.2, 7.55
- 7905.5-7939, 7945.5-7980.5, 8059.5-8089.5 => -1.3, 7.2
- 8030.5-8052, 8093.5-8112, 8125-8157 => 0.7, 7.55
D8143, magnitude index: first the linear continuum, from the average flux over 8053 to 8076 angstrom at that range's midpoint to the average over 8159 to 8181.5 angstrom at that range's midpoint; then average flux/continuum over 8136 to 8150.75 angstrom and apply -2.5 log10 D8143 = 0.05 mag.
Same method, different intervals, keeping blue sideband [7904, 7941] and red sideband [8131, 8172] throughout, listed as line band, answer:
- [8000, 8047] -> -0.025 mag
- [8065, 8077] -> -0.004 mag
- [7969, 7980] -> -0.041 mag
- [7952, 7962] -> -0.053 mag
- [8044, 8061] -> -0.043 mag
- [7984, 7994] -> 0.002 mag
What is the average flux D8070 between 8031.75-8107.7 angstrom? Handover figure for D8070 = 7.45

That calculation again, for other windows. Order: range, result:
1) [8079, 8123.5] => 7.31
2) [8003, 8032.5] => 7.5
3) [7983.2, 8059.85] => 7.47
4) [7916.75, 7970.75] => 7.28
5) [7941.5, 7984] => 7.38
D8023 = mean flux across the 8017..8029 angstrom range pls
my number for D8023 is 7.41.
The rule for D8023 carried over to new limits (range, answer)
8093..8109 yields 7.25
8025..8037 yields 7.43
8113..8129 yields 7.5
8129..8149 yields 7.48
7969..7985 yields 7.38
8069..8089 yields 7.38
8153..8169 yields 7.61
